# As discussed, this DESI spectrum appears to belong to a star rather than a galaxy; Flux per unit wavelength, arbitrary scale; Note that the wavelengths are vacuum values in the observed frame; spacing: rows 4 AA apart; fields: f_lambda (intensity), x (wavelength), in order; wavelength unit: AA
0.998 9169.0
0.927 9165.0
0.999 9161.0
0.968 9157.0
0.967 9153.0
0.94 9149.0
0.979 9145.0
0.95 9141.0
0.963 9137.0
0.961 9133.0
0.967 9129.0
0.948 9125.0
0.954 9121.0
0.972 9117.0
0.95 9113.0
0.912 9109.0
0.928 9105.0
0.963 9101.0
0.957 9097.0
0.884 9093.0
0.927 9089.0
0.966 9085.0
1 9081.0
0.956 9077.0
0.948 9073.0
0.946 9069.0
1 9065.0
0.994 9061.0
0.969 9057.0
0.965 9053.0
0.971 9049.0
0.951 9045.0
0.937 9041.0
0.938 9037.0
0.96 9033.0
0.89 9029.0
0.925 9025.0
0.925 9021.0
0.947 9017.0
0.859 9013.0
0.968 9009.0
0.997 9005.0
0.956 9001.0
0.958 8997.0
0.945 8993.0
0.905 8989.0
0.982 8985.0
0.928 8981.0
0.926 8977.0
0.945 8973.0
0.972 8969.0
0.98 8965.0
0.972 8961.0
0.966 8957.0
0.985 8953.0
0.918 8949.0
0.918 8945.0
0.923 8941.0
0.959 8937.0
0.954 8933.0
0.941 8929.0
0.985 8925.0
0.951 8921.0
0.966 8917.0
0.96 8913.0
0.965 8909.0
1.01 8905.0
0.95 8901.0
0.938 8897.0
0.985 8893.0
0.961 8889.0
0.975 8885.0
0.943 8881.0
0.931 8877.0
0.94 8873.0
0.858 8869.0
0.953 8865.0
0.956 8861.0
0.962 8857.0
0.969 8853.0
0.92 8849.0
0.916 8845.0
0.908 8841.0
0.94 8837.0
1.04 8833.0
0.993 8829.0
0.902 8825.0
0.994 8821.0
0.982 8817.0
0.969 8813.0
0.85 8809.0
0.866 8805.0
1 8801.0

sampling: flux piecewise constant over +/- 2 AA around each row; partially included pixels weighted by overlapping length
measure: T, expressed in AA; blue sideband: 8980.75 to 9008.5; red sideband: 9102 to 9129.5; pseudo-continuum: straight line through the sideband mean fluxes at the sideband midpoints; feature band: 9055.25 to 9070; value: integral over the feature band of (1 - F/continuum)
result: -0.4 AA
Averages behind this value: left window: 0.955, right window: 0.947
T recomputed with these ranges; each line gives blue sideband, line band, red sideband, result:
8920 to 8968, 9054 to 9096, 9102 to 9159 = -0.20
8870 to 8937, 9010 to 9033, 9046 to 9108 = 1.00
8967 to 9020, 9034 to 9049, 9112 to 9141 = 0.05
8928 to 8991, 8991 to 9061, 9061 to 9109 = 0.32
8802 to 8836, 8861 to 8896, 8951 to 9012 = 0.34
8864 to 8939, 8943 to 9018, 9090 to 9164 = 0.37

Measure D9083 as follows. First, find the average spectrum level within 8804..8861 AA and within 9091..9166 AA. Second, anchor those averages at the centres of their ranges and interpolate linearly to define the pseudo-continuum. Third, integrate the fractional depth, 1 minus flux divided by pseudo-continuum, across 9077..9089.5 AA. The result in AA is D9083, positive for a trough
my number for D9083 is -0.2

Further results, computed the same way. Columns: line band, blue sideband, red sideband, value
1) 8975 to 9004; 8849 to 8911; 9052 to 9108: 0.29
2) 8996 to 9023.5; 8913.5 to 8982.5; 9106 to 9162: 0.32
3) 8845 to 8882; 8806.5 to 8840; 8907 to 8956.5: 0.74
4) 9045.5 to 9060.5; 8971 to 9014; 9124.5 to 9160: -0.28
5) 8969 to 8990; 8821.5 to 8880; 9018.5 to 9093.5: 0.14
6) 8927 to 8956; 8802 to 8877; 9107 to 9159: 0.08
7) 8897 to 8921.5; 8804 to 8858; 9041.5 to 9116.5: -0.46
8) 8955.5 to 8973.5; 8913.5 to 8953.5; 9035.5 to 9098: -0.34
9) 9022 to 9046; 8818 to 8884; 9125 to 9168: 0.60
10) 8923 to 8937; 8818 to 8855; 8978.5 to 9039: -0.21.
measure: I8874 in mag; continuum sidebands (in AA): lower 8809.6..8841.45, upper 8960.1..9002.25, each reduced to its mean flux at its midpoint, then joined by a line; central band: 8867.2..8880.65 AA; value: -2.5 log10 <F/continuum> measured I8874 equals 0.05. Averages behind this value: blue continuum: 0.964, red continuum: 0.951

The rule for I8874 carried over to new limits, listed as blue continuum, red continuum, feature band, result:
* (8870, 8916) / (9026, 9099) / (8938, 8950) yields 0.04 mag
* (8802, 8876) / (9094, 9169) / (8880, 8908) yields -0.03 mag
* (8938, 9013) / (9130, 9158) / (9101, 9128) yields 0.01 mag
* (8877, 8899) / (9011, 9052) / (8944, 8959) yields 0.00 mag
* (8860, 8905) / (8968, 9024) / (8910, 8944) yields -0.01 mag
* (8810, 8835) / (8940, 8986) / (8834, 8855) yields 0.04 mag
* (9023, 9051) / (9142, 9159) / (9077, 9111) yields 0.01 mag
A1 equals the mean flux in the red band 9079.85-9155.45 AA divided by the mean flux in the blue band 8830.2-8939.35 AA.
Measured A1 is 1.0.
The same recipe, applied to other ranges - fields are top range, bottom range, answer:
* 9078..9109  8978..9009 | 0.99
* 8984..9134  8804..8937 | 1.00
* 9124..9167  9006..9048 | 1.03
